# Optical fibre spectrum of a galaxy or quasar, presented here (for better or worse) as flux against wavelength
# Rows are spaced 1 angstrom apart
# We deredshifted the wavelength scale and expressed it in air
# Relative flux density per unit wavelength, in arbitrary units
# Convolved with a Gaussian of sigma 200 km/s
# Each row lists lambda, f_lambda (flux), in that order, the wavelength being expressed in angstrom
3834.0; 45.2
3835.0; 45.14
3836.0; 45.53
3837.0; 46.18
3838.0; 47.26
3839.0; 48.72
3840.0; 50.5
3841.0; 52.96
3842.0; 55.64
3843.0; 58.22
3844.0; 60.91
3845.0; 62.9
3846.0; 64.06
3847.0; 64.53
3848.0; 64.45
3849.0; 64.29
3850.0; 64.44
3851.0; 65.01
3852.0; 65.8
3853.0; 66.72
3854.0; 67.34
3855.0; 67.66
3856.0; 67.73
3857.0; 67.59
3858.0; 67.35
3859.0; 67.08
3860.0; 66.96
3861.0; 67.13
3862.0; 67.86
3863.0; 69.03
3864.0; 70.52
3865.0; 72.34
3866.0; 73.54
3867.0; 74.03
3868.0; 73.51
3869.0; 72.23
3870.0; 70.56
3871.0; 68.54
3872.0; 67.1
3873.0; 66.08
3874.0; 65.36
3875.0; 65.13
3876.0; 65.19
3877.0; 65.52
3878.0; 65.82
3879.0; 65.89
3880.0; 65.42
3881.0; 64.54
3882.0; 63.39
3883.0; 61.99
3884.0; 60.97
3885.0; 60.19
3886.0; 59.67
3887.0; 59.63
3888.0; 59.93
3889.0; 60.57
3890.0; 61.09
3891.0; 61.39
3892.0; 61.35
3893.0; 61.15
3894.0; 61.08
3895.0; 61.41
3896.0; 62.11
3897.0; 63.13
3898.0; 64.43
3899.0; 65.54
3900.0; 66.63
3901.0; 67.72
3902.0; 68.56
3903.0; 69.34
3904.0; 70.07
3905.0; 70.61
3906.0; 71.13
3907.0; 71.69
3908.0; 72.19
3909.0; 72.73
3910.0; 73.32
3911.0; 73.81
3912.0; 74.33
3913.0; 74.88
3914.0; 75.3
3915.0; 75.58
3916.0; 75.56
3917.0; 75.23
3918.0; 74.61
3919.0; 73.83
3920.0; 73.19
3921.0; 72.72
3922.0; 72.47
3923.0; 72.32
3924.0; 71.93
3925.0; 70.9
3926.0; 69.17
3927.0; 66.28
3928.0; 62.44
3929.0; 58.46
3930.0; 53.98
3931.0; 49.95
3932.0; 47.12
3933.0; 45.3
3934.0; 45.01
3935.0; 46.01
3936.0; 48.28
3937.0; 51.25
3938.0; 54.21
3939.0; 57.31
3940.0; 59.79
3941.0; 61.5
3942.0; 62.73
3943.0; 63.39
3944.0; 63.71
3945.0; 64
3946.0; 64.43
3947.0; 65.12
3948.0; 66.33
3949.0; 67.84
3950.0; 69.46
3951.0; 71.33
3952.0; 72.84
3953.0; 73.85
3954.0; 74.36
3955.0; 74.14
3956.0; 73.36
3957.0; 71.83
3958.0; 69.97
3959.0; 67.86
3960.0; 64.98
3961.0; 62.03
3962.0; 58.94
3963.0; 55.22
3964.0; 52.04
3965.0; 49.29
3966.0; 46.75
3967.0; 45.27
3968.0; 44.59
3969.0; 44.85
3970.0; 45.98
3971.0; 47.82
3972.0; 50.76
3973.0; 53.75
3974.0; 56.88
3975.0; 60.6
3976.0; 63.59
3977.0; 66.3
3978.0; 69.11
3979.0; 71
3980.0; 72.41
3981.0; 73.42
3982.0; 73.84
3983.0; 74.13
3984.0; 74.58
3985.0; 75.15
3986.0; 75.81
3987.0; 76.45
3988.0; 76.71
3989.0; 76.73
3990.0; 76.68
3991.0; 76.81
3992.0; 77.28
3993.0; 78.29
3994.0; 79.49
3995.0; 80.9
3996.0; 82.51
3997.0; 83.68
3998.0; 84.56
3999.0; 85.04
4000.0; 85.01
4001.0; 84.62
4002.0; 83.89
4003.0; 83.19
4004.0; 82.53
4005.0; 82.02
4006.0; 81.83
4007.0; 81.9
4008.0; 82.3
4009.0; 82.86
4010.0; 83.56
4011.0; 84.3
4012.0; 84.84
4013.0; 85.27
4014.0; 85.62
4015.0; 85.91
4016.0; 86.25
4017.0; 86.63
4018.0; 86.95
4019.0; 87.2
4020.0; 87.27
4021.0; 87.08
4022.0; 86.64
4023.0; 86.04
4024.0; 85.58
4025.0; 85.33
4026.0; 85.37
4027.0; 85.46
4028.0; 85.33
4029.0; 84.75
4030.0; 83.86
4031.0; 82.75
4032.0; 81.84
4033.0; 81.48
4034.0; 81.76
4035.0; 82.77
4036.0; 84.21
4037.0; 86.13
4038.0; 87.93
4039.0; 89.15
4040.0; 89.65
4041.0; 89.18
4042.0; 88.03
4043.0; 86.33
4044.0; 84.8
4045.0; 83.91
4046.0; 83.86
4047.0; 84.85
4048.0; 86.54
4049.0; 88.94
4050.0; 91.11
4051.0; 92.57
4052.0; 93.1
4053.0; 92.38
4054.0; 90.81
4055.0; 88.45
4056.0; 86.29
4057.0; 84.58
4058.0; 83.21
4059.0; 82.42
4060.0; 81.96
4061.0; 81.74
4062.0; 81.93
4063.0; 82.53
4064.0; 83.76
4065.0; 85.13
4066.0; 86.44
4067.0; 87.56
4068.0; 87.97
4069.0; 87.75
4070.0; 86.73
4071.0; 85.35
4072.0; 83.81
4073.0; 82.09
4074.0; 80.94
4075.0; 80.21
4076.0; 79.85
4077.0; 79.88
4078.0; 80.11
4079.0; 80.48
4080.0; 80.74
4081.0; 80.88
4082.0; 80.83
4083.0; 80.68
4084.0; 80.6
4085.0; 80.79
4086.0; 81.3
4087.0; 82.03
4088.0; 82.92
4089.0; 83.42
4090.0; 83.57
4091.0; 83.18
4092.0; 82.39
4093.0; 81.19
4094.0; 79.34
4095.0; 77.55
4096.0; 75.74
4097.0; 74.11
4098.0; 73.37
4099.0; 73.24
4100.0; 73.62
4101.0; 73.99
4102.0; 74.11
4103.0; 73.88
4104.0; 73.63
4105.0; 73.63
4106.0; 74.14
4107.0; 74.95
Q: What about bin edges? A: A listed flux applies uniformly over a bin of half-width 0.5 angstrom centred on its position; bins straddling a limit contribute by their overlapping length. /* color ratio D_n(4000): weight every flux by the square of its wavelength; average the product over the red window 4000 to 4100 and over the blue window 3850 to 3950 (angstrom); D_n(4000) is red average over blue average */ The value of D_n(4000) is 1.38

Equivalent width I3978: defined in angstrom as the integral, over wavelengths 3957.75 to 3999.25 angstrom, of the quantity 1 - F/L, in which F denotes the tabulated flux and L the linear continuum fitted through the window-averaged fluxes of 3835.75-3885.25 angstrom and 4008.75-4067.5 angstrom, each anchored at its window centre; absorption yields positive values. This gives 6.40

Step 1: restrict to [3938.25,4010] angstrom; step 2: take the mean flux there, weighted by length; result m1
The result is 69.2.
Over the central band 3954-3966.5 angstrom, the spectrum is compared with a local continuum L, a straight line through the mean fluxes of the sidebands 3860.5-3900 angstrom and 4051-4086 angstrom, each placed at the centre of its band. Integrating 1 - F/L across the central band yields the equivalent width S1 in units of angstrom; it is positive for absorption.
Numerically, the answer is 1.8 angstrom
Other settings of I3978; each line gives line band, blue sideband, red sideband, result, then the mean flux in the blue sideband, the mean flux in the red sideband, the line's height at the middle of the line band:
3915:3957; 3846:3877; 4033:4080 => 5.6 angstrom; 67.7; 85.3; 74.5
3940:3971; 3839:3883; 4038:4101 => 4.9 angstrom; 65.6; 83.5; 73.7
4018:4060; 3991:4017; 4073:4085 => -2.3 angstrom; 83.1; 80.6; 81.9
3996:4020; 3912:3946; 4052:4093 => -3.2 angstrom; 63.5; 83.5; 74.5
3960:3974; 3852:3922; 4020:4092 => 4.5 angstrom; 67.8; 84.7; 75.8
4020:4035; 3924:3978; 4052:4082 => -1.7 angstrom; 59.7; 84.1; 75.8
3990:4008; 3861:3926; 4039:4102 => -1.1 angstrom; 68.1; 83.2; 77.1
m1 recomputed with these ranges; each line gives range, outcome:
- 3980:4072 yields 83.9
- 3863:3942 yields 65.4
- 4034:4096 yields 84.3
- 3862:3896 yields 65.3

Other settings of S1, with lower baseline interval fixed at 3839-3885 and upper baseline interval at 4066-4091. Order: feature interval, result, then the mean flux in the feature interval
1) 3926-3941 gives 3.6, 54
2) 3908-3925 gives -1.0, 73.7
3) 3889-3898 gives 0.8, 61.7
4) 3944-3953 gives 0.6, 67.8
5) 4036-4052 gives -1.5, 87.6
